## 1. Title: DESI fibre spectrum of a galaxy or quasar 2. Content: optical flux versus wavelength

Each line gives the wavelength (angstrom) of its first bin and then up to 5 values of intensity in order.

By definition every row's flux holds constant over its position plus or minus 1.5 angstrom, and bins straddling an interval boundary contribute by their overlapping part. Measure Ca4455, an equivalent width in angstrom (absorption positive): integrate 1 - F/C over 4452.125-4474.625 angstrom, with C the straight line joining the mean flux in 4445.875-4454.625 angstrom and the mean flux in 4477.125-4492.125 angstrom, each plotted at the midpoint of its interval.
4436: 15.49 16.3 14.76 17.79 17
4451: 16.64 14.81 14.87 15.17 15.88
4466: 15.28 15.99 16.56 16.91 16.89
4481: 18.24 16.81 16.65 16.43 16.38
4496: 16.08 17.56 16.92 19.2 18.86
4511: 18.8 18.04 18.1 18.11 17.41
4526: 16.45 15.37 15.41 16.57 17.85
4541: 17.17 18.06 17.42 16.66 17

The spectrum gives 1.39 angstrom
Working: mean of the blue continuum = 16.4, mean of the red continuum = 17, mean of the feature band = 15.6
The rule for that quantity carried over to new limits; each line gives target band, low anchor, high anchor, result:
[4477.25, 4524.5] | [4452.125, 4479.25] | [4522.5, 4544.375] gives -3.7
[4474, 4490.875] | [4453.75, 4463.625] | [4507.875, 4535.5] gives -1.1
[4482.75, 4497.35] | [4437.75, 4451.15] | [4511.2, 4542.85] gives 0.3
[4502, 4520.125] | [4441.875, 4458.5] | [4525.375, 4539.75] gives -2.4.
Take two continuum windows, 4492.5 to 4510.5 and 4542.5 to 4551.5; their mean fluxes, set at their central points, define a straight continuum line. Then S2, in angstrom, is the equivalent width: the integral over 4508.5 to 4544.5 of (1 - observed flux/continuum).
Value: 0.4 angstrom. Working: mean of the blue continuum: 17.6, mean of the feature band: 17.3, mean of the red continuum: 17.4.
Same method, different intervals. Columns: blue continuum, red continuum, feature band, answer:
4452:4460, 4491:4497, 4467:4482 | -1.1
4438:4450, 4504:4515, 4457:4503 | 3.3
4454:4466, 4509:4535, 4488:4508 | -0.9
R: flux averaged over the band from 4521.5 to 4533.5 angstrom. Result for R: 16.2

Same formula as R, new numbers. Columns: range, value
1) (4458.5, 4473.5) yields 15.8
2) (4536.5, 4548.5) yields 17.6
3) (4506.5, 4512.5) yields 18.8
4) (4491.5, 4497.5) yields 16.2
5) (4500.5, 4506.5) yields 18.1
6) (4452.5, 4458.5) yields 14.8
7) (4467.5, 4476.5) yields 16.5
